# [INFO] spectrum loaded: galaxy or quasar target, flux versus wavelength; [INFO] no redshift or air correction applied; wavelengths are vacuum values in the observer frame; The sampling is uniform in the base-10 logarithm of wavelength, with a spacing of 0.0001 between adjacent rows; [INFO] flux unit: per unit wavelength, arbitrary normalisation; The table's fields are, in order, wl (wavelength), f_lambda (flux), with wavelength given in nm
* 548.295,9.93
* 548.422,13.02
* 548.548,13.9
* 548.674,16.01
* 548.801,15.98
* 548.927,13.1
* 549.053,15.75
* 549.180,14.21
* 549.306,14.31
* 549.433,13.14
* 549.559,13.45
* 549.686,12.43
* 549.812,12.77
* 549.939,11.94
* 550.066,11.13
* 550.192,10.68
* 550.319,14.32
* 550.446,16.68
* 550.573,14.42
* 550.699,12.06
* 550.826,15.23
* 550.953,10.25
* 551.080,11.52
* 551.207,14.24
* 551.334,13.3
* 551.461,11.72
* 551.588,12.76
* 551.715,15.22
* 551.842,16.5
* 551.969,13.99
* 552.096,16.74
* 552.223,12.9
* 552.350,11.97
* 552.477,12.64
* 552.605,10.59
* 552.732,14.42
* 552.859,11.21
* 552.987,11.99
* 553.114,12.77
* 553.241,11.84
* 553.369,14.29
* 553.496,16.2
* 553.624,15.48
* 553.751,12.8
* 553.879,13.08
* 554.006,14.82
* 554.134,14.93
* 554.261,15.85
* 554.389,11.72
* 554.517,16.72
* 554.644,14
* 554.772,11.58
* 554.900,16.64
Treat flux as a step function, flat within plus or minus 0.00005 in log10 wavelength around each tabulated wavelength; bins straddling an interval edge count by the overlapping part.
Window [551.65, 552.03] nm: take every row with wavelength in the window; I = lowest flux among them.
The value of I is 13.99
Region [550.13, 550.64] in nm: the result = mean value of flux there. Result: 14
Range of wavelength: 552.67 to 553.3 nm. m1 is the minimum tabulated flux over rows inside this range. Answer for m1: 11.21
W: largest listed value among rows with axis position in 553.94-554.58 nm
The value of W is 16.72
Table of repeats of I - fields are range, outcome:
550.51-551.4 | 10.25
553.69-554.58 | 11.72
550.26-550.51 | 14.32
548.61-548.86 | 15.98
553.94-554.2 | 14.82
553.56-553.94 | 12.8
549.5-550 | 11.94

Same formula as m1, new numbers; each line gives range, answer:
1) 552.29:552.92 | 10.59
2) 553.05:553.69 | 11.84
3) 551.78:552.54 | 11.97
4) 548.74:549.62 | 13.1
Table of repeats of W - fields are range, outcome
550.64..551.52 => 15.23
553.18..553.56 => 16.2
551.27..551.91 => 16.5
